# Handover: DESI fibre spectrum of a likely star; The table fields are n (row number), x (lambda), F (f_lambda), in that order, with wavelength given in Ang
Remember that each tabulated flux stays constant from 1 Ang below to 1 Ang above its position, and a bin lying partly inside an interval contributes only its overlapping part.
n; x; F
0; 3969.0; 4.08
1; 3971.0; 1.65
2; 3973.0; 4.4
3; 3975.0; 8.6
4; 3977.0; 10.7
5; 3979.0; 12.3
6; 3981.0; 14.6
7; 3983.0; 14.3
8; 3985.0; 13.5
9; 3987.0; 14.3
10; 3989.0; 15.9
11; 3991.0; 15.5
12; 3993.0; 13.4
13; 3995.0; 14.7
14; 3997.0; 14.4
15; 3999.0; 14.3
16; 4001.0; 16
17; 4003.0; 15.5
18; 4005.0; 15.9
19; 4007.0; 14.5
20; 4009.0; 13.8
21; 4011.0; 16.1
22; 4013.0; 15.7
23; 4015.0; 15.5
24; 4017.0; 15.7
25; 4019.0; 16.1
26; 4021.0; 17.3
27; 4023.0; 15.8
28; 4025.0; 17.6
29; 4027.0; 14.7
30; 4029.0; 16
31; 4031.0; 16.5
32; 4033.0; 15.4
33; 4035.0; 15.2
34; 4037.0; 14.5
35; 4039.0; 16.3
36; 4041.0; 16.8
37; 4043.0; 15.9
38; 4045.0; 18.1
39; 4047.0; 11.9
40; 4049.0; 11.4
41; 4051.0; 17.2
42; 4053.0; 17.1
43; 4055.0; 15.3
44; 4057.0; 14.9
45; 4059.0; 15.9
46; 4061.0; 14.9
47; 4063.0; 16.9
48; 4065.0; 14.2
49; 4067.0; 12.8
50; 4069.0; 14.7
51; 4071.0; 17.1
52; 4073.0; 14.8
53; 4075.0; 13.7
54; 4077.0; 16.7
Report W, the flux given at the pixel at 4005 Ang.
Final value 15.9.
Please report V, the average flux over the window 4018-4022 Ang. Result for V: 16.7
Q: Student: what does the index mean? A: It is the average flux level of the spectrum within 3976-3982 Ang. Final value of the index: 12.5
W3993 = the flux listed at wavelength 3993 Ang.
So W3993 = 13.4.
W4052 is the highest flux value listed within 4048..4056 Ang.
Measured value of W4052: 17.2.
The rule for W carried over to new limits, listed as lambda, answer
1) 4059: 15.9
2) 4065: 14.2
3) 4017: 15.7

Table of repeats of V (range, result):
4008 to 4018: 15.4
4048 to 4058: 15.2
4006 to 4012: 14.8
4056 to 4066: 15.4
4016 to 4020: 15.9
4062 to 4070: 14.6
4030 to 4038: 15.4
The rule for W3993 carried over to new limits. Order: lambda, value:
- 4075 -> 13.7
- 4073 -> 14.8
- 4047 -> 11.9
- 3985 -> 13.5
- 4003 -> 15.5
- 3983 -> 14.3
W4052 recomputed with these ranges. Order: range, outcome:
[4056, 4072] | 17.1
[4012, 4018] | 15.7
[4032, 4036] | 15.4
